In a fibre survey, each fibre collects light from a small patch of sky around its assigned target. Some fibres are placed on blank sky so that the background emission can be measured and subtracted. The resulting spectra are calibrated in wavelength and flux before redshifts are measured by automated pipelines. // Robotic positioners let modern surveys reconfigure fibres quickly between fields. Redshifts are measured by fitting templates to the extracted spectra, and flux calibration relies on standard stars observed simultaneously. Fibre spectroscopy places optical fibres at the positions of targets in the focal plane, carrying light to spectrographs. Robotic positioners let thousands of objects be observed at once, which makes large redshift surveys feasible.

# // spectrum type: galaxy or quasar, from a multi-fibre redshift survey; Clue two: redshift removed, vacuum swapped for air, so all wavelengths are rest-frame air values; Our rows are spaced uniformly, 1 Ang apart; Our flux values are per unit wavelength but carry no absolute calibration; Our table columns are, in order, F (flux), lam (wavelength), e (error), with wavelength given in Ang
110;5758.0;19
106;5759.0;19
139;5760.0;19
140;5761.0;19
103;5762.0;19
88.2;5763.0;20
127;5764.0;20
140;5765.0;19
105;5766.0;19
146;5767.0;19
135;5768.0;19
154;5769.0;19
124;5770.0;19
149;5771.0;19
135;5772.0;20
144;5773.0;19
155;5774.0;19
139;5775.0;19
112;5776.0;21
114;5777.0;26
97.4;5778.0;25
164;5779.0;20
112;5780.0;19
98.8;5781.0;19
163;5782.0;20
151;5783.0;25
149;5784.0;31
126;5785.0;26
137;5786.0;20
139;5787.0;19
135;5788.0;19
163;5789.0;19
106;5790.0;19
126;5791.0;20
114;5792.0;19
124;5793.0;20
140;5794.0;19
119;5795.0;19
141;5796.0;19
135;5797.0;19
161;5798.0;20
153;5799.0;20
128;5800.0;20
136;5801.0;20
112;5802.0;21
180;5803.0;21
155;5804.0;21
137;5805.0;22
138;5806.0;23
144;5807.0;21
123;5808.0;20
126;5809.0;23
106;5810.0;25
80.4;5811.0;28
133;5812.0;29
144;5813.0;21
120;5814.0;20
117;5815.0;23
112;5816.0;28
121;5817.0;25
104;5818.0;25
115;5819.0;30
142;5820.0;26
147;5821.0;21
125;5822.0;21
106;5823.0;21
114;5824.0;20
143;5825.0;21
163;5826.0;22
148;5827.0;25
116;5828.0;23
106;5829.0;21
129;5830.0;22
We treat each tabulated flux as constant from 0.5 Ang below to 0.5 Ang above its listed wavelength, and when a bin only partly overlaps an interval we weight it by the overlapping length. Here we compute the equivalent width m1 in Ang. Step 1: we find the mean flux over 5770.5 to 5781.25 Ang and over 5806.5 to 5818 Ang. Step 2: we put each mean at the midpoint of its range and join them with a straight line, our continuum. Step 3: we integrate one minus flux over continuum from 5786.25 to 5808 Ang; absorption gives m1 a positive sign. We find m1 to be -2.3 Ang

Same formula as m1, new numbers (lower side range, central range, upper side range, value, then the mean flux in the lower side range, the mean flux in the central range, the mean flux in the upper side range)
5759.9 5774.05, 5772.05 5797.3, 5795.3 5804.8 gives 1.1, 131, 132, 144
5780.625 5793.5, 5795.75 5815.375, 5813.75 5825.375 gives -1.0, 134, 133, 122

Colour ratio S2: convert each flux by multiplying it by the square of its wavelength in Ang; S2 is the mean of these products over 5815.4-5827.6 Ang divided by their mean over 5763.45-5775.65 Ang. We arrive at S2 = 1.0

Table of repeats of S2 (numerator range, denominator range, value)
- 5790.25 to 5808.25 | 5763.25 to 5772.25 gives 1.03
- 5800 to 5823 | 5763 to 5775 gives 0.95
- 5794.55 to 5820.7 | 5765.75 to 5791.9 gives 0.98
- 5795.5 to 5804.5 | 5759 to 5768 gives 1.19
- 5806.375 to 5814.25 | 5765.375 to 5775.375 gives 0.90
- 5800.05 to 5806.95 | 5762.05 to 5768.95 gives 1.16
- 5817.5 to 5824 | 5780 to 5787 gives 0.91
